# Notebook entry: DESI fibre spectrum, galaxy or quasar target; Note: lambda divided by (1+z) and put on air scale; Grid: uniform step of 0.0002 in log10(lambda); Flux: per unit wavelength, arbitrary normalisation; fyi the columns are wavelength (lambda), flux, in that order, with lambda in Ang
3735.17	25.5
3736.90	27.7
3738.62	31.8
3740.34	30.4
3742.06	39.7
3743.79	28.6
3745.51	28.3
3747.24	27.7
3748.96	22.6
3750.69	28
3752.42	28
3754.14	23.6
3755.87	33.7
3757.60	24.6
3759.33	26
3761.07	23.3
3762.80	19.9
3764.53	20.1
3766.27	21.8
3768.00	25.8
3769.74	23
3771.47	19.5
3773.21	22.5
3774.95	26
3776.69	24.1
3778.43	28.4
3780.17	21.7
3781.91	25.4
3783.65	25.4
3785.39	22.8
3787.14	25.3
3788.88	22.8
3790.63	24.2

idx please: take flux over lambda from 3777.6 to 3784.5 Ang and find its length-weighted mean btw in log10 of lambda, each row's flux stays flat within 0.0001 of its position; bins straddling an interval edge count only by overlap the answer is 25.2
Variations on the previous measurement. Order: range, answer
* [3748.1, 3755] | 25.6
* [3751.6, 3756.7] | 28.4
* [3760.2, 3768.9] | 22.2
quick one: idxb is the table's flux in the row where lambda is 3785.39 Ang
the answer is 22.8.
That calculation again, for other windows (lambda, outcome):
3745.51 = 28.3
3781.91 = 25.4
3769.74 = 23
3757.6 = 24.6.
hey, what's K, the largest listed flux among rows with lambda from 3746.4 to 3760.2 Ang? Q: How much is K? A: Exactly 33.7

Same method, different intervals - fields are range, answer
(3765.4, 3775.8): 26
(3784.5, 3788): 25.3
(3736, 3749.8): 39.7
